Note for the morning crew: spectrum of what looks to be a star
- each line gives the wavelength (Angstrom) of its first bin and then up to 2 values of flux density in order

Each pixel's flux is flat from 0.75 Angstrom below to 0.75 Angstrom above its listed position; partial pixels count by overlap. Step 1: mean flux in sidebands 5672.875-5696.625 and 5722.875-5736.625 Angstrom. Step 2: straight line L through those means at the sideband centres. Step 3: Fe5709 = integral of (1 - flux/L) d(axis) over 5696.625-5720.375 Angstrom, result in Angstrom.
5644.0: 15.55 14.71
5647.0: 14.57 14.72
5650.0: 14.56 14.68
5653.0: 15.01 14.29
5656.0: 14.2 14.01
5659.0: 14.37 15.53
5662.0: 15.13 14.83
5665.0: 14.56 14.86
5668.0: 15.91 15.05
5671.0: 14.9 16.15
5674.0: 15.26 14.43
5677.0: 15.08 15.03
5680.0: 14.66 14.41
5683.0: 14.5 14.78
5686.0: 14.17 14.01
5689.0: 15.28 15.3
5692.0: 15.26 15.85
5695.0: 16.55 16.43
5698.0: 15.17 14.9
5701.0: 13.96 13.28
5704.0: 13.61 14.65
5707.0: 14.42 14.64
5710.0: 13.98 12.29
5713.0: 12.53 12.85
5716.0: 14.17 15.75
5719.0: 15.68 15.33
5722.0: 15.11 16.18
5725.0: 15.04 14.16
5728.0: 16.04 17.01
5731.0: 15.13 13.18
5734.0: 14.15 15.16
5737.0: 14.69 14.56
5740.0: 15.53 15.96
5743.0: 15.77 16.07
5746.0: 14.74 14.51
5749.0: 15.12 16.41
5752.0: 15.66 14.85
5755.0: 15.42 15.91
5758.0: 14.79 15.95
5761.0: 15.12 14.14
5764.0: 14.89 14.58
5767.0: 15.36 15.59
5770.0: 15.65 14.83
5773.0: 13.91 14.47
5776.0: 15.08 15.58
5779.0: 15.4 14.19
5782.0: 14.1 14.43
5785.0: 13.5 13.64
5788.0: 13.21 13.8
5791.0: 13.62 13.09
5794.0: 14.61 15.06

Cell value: 1.3 Angstrom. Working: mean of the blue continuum 15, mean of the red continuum 15.1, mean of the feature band 14.2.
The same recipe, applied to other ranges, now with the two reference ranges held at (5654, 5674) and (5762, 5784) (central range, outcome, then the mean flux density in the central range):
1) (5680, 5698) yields -0.3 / 15.1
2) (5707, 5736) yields 0.5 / 14.6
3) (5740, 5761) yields -0.9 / 15.5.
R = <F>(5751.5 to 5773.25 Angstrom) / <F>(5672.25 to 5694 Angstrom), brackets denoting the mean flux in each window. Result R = 1.02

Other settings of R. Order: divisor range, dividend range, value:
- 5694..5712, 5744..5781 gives 1.04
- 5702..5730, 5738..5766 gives 1.05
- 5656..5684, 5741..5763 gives 1.03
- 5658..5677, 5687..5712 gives 0.98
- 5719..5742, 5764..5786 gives 0.97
